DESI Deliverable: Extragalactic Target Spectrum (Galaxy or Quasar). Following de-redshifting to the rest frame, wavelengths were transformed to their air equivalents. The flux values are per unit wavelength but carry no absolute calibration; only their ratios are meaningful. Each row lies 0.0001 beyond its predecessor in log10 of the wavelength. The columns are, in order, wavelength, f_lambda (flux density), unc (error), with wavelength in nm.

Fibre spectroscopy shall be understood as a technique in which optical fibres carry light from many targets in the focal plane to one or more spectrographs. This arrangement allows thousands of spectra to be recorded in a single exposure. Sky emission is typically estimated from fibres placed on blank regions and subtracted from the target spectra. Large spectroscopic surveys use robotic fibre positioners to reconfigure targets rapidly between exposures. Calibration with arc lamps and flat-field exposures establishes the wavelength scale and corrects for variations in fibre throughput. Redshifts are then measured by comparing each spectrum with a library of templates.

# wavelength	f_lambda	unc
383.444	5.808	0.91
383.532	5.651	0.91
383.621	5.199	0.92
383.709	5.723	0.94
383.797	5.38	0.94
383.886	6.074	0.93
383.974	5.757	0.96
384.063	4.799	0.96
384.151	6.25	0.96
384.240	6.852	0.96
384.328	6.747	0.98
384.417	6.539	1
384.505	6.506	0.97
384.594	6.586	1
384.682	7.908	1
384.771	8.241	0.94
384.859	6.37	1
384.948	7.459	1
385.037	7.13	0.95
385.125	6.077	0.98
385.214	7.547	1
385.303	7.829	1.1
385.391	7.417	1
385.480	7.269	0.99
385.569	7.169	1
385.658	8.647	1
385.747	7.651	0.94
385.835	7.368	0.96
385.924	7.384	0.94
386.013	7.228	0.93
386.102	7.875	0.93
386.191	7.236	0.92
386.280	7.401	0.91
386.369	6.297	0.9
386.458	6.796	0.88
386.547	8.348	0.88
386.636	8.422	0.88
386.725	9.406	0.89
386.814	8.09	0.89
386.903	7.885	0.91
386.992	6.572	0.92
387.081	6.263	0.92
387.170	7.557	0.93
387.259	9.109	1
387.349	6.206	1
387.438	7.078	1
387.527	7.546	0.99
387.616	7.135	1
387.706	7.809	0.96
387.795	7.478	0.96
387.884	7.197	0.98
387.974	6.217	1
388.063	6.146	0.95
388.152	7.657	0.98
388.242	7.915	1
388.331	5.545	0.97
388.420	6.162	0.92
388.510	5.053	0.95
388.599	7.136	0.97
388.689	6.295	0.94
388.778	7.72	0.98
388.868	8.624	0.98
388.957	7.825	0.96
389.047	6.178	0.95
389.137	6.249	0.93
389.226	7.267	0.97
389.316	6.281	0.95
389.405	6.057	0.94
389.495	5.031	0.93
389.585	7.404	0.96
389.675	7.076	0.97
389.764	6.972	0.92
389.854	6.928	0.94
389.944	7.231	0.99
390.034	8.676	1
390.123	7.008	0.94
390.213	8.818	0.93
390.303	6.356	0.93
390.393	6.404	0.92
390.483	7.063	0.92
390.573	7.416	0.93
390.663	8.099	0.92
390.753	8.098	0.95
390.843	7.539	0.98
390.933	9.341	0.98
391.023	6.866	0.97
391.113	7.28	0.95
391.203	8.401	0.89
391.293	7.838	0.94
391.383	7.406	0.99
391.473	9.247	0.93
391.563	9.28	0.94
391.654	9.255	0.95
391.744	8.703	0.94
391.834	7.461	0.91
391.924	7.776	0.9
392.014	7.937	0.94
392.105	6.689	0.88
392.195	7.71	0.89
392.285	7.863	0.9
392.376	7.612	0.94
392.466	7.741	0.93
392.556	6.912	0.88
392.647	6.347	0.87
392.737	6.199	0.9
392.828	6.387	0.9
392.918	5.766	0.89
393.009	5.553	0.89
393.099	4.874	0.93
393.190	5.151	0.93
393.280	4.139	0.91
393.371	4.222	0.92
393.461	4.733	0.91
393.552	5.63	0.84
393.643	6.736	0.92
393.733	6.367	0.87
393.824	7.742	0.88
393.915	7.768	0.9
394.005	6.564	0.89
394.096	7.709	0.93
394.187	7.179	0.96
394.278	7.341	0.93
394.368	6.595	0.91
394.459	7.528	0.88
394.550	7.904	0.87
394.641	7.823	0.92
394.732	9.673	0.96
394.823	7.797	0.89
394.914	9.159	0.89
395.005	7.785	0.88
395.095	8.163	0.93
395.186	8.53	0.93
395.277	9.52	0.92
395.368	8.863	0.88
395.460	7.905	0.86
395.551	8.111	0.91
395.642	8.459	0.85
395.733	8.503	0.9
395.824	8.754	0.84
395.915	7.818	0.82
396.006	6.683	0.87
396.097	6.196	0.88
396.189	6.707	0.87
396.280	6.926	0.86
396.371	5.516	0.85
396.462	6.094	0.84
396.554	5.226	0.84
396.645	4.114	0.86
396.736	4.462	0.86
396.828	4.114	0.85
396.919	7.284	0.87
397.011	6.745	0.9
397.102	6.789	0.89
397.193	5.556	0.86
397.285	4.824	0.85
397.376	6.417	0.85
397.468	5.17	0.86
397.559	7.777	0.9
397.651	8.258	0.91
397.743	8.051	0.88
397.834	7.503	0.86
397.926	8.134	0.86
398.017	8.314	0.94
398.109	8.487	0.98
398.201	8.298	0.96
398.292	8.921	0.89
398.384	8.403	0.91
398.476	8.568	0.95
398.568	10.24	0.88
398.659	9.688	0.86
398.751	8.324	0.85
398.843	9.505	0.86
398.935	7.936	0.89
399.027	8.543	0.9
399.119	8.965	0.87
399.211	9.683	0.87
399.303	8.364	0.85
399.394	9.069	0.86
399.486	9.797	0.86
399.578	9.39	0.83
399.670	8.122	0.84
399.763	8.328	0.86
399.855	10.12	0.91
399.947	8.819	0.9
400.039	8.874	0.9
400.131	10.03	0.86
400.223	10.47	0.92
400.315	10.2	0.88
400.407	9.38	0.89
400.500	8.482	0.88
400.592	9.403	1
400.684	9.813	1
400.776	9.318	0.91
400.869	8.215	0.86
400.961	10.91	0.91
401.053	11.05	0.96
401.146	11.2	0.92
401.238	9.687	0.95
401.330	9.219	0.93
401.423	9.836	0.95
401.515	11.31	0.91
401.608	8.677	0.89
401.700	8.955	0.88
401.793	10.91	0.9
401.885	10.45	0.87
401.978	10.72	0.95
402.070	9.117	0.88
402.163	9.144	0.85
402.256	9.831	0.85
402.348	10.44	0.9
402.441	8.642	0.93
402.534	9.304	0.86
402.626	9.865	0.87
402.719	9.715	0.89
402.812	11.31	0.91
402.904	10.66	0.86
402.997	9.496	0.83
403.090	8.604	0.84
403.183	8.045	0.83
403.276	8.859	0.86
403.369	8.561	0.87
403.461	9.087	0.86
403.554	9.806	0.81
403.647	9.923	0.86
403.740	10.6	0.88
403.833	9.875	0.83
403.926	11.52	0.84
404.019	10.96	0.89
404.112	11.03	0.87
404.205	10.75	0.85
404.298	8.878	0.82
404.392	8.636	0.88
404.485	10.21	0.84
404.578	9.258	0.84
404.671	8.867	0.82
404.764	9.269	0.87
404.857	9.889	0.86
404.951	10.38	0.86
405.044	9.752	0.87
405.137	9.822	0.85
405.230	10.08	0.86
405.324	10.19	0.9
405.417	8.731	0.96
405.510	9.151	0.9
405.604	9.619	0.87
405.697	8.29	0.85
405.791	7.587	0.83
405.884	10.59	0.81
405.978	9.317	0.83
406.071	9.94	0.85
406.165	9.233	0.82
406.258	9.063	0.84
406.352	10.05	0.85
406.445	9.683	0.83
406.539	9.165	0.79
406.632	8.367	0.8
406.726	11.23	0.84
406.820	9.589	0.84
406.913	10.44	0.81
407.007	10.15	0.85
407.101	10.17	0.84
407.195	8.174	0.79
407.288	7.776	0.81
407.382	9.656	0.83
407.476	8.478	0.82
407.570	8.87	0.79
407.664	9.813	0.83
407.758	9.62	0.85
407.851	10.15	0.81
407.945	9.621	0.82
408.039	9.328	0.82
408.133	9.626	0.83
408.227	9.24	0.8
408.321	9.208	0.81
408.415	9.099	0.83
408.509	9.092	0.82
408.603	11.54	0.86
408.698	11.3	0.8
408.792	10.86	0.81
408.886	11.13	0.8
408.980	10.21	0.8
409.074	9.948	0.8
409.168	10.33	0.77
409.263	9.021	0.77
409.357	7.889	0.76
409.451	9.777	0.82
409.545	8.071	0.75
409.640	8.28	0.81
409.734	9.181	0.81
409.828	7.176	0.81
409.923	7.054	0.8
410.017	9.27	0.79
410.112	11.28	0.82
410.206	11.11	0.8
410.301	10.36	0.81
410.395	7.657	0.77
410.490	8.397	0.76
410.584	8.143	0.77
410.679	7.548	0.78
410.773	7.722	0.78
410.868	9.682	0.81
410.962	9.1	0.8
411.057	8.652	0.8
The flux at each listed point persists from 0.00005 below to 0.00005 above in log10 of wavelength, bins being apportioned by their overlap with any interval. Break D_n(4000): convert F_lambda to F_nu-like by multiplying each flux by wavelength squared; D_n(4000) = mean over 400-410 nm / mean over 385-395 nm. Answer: 1.43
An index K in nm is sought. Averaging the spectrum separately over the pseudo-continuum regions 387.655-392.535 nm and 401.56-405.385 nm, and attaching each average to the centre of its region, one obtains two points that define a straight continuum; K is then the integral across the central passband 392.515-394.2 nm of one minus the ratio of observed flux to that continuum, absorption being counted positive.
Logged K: 0.395 nm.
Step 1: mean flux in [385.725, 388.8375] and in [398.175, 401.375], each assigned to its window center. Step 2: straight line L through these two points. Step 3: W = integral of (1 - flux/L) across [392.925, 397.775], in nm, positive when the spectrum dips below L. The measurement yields 0.974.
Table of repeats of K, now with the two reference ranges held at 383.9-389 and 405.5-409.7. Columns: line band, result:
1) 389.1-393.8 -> 0.413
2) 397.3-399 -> 0.060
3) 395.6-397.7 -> 0.466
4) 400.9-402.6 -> -0.210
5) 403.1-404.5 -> -0.101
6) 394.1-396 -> -0.003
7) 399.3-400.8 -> -0.112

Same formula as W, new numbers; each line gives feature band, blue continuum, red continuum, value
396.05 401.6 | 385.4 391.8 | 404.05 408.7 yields 0.26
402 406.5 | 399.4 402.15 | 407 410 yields -0.04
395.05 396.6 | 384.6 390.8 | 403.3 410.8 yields 0.12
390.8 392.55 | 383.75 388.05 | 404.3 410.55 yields -0.04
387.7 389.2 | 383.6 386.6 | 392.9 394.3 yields -0.06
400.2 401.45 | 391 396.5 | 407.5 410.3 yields -0.21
